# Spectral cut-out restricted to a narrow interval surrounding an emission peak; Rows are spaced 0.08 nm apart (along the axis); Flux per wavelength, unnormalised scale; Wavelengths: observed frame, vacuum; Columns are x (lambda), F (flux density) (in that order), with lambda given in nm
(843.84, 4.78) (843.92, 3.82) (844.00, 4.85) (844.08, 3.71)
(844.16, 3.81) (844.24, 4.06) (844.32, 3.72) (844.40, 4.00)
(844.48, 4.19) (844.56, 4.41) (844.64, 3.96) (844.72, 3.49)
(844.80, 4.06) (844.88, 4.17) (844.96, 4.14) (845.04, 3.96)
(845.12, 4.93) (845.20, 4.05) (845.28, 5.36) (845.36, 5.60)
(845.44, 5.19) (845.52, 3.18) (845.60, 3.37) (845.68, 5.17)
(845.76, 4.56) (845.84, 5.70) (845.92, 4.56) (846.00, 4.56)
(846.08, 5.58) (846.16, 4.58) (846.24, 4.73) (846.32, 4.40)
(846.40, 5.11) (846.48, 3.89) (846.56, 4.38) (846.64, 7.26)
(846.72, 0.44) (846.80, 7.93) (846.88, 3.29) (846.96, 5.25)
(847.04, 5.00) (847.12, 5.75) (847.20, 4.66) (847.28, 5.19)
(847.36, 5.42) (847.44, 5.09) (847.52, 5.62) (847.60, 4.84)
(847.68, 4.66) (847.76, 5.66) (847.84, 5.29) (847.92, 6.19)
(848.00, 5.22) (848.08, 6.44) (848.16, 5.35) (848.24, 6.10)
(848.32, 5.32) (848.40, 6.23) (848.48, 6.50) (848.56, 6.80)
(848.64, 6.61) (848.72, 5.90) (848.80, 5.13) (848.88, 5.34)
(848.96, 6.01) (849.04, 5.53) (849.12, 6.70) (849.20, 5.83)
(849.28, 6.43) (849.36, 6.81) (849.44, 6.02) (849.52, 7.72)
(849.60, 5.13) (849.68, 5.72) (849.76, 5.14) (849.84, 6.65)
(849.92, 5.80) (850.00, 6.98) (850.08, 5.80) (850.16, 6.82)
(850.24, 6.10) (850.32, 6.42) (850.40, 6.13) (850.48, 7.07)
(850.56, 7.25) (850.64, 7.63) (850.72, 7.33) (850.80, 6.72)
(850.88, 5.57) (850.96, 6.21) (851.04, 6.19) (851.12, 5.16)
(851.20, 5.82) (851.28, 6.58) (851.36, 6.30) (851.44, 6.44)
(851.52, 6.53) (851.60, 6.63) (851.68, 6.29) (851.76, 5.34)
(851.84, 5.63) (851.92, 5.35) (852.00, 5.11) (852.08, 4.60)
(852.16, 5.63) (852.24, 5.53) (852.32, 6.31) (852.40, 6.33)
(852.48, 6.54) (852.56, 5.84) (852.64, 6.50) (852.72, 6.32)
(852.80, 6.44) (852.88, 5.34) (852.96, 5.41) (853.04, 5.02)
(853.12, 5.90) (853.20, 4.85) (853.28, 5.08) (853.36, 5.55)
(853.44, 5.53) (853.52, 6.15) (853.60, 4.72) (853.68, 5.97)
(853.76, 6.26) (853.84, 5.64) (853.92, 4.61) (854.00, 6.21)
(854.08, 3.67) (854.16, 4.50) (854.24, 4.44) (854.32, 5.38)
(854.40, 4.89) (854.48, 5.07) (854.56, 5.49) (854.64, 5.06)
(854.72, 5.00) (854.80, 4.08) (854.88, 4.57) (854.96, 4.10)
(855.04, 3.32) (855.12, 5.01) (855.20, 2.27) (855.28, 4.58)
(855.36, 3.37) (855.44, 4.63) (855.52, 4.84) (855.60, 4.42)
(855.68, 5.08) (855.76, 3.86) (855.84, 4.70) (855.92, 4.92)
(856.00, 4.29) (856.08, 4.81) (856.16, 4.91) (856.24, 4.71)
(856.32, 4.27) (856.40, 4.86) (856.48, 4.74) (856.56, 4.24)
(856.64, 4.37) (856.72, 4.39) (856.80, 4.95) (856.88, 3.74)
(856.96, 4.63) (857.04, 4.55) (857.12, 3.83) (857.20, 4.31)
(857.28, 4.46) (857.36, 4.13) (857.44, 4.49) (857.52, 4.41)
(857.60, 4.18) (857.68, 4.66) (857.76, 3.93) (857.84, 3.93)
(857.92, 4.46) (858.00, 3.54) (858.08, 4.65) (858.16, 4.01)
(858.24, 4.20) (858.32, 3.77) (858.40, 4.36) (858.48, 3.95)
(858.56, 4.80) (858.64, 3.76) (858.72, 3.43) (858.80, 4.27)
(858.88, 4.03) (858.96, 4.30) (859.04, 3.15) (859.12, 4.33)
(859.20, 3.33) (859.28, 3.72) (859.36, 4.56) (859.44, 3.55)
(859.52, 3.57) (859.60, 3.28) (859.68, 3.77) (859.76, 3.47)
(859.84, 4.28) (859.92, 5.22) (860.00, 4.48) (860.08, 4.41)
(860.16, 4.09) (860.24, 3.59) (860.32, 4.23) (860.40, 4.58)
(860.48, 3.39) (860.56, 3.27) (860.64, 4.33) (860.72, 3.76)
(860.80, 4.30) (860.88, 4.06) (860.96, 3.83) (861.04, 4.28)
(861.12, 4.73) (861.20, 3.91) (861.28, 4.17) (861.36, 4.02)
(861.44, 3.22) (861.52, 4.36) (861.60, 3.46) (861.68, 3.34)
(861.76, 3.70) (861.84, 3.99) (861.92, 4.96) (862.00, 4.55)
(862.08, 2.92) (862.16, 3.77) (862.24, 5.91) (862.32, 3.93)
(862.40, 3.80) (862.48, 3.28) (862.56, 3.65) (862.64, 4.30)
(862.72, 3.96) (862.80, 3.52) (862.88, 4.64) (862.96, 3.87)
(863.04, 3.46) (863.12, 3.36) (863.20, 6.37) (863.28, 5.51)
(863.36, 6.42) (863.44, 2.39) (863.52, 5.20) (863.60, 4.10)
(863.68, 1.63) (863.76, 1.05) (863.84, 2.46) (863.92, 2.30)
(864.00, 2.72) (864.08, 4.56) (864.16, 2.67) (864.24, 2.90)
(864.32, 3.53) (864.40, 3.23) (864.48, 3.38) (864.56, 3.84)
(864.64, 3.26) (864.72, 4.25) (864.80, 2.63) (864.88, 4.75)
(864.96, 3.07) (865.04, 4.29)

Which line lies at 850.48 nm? Mg II 2798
